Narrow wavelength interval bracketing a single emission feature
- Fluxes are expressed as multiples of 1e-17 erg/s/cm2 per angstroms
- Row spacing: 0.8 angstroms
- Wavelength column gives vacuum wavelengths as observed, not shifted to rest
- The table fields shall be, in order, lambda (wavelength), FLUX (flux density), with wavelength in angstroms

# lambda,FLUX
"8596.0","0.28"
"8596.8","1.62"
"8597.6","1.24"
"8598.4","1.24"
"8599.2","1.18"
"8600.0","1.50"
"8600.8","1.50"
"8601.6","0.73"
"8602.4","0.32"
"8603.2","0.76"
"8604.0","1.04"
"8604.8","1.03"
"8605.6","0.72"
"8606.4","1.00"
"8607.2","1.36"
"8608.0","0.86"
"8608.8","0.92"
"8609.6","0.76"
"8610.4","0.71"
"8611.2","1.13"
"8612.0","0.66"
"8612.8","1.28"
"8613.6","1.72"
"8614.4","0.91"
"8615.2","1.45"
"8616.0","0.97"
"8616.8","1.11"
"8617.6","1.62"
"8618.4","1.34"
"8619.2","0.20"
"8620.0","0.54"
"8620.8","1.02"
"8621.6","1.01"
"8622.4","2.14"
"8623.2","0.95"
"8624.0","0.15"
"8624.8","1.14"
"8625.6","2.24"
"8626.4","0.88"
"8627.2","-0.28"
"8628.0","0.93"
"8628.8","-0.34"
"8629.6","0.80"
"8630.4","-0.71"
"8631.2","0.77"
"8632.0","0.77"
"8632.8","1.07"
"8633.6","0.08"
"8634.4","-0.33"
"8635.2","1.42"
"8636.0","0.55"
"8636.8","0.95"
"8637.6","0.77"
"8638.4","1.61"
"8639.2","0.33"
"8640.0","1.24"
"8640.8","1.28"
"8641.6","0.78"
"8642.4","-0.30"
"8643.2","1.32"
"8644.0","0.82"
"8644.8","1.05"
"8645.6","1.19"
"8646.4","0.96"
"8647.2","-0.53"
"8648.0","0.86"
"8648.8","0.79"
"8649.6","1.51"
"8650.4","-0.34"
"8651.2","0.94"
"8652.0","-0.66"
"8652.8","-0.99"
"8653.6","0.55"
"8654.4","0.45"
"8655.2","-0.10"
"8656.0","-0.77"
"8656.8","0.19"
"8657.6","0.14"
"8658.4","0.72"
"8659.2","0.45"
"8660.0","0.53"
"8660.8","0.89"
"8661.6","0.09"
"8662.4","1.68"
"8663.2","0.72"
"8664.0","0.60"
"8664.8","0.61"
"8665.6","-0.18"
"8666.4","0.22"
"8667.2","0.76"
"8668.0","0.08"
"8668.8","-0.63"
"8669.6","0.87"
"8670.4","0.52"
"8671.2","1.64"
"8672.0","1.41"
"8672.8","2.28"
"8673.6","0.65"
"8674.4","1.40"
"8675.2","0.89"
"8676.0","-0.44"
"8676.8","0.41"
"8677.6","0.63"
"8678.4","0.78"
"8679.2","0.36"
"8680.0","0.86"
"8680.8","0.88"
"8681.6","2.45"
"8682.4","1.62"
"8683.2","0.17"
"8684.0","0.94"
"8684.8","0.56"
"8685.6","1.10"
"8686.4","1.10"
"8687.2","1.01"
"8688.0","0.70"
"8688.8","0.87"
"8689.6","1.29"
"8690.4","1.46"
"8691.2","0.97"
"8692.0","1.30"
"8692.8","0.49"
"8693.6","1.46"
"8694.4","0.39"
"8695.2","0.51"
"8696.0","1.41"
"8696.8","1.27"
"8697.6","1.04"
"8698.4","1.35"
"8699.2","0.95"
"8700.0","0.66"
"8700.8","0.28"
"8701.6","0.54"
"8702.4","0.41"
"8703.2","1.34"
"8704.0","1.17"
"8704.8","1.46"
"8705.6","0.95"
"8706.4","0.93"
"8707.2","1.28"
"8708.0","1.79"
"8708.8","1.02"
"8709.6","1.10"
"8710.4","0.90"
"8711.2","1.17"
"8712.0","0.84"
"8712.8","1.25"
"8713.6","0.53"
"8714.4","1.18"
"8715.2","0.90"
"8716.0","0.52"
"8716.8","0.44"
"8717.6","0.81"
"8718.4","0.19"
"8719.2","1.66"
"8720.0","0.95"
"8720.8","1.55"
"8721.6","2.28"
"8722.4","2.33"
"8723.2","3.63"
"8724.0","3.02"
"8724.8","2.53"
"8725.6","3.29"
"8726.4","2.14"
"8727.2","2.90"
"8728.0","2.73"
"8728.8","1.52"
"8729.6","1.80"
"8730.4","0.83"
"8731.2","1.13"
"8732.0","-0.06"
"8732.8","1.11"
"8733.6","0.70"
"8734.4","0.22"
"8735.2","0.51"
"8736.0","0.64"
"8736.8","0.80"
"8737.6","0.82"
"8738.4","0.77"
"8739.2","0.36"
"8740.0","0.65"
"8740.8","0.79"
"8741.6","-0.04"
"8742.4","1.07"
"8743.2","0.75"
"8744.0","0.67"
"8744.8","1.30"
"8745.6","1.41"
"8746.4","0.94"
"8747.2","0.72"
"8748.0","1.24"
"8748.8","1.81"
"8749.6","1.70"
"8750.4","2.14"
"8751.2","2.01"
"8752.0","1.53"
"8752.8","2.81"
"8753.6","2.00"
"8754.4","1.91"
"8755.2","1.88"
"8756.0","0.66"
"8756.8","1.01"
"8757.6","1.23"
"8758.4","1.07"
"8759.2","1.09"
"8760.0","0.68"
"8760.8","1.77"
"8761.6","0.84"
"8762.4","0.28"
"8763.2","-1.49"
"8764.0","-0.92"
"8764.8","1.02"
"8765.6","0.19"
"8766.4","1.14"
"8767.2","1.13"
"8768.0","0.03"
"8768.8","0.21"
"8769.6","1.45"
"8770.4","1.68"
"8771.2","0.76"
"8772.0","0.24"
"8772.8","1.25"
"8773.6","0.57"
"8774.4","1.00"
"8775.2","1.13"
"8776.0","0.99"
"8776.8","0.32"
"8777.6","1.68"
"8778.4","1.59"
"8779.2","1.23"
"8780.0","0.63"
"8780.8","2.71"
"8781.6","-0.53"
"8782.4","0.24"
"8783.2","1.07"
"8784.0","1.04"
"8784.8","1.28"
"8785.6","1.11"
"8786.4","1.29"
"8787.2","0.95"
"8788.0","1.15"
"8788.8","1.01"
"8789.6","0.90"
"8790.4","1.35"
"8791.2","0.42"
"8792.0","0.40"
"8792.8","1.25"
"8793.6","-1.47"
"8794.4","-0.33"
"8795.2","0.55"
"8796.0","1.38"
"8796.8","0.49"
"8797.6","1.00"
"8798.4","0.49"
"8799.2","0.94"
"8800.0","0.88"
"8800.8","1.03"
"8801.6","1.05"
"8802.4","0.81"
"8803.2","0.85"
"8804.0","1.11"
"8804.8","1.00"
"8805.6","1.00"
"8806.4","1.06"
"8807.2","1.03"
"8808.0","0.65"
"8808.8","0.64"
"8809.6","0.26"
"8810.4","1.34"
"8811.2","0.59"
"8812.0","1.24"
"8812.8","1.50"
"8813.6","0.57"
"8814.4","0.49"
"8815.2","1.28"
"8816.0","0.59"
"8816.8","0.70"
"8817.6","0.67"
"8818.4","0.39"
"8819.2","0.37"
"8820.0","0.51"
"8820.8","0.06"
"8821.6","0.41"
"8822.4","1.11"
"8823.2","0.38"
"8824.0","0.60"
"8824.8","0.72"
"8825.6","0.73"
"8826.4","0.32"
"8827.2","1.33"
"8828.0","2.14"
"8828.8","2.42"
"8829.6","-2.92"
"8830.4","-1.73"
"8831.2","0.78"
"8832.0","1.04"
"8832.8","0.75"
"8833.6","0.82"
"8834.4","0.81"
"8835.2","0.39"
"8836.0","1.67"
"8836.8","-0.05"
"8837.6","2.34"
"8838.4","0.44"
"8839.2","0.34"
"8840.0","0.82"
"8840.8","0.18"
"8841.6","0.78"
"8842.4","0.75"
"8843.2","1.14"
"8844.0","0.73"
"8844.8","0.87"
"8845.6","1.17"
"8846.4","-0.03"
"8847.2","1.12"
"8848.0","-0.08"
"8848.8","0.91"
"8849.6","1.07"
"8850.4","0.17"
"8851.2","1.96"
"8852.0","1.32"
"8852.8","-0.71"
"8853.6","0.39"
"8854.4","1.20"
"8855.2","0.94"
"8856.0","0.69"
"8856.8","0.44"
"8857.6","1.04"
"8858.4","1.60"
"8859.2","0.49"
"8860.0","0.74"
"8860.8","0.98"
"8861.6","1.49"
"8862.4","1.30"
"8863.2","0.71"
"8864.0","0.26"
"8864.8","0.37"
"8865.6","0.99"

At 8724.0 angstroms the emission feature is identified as Halpha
